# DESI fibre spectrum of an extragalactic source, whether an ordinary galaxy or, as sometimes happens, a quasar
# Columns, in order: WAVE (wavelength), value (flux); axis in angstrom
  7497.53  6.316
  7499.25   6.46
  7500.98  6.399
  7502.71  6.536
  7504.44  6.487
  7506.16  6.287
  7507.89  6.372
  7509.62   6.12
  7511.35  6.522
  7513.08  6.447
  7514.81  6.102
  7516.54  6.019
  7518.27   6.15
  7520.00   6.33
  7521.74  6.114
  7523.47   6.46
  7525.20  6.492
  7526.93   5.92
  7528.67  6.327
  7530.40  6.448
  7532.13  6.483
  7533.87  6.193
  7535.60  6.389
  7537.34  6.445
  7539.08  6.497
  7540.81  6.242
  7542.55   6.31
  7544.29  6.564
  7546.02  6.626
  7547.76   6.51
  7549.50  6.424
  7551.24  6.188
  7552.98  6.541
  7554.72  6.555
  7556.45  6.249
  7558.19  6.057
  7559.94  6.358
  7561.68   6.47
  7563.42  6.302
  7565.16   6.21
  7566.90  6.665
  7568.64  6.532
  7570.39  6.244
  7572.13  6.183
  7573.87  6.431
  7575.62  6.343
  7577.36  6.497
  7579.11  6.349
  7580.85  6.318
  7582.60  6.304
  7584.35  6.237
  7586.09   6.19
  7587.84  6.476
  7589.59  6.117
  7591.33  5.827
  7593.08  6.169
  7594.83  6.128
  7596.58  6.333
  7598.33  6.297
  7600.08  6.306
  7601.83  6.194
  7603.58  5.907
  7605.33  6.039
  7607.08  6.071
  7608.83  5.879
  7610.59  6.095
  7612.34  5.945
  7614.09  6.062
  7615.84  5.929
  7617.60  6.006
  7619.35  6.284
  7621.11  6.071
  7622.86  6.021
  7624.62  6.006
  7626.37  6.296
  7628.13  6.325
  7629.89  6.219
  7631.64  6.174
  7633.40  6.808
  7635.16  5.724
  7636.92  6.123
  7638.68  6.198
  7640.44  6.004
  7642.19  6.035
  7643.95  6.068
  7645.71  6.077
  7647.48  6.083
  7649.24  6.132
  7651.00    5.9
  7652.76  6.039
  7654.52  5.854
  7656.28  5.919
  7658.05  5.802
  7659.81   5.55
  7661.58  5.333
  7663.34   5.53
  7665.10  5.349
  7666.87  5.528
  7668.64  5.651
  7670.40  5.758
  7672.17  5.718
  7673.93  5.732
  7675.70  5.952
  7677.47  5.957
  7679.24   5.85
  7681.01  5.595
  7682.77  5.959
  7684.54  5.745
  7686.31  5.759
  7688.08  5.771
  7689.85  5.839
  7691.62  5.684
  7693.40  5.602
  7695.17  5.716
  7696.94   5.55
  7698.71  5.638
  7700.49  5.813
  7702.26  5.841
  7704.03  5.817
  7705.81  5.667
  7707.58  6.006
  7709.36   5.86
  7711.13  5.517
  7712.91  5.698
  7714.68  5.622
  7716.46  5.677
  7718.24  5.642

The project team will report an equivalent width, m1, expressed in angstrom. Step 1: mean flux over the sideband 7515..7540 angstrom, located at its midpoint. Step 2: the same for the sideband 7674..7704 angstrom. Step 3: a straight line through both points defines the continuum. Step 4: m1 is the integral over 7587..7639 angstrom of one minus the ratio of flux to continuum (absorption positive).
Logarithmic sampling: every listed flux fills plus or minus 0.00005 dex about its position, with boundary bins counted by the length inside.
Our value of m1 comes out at -1.0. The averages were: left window 6.3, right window 5.77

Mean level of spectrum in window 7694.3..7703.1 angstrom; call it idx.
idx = 5.71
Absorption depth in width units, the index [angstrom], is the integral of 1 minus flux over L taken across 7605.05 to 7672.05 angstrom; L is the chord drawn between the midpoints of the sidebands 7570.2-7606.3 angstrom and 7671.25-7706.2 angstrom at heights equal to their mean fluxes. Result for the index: 0.3 angstrom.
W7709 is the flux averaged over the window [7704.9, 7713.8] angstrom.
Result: 5.75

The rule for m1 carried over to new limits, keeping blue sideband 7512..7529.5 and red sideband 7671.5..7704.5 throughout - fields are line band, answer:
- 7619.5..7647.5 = -1.1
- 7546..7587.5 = -1.7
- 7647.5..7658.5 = -0.2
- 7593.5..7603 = -0.3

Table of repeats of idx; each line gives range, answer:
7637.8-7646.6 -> 6.08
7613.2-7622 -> 6.07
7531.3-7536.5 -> 6.35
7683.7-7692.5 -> 5.76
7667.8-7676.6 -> 5.77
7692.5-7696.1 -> 5.65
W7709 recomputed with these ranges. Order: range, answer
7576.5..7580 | 6.42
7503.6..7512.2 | 6.36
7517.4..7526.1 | 6.31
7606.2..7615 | 6.01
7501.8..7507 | 6.44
